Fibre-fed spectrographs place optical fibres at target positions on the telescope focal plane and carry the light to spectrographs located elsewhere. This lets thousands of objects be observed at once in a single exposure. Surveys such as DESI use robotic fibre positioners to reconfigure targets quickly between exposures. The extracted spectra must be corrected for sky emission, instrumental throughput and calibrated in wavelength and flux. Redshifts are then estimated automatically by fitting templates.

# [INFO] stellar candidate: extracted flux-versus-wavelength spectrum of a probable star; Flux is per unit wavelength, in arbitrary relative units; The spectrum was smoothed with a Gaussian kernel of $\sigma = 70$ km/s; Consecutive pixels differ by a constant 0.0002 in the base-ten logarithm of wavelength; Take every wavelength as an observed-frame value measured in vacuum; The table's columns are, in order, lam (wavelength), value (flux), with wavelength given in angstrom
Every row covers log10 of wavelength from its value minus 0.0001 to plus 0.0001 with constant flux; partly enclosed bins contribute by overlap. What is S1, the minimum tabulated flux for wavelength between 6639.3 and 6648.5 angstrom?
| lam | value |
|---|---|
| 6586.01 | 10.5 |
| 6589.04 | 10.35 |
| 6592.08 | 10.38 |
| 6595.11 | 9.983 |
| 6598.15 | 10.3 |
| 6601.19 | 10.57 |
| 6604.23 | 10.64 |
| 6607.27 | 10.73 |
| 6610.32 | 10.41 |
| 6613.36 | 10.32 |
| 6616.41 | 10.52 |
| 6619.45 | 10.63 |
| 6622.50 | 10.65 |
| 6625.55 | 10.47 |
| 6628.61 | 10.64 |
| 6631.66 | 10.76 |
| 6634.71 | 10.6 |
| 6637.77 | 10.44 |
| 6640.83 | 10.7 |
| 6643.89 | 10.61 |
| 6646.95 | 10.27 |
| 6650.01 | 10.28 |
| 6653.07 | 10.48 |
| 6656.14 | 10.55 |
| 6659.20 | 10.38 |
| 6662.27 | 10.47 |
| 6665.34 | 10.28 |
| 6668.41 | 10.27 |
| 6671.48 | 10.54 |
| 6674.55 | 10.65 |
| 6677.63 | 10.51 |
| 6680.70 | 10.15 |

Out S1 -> 10.27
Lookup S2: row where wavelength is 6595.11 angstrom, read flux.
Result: 9.983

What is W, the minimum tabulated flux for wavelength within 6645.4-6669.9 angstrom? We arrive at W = 10.27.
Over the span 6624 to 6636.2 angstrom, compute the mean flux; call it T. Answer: 10.6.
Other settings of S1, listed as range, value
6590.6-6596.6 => 9.983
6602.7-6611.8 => 10.41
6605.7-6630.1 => 10.32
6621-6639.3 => 10.44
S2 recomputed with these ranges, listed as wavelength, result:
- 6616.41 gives 10.52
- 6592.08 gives 10.38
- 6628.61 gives 10.64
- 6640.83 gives 10.7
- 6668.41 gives 10.27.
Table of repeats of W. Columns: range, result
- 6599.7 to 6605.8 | 10.57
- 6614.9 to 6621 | 10.52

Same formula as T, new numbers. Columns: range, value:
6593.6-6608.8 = 10.4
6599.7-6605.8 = 10.6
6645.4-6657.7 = 10.4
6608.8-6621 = 10.5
